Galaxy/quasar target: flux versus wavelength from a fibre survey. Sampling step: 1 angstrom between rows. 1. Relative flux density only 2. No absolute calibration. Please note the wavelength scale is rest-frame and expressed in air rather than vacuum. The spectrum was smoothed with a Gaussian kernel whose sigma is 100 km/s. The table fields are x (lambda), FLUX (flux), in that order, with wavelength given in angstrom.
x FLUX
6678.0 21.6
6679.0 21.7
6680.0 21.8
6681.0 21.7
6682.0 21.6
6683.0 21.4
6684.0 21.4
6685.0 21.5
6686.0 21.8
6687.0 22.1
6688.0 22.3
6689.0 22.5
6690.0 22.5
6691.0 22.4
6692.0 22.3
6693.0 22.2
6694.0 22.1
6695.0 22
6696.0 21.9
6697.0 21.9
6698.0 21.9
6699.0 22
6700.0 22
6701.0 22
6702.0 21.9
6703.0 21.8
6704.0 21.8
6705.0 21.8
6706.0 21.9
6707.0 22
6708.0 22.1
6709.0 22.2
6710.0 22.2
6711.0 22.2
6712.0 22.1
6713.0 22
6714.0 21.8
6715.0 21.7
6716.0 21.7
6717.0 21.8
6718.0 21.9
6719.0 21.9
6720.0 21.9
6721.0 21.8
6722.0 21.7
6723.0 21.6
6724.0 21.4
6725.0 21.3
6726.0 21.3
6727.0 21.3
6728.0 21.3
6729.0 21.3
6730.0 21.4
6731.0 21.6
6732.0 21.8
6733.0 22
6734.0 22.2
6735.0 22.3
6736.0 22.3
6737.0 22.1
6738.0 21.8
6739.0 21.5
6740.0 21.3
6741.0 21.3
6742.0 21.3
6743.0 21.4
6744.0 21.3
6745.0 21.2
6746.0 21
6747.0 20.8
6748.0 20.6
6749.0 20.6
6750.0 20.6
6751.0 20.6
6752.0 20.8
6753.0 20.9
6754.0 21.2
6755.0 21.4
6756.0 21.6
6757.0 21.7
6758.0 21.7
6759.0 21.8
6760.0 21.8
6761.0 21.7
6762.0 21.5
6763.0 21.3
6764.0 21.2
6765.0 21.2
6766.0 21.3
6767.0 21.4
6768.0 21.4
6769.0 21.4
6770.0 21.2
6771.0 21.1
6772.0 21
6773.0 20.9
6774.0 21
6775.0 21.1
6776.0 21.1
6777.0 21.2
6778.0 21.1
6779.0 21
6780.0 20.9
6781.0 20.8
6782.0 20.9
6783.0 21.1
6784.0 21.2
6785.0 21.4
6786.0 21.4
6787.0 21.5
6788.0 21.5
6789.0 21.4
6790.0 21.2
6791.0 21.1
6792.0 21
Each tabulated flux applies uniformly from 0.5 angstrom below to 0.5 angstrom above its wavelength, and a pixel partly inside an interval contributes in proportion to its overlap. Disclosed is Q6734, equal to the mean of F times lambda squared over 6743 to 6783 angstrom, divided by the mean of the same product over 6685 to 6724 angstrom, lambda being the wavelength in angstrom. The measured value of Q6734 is 0.98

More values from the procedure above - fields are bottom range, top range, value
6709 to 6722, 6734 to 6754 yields 0.98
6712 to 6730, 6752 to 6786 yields 1.00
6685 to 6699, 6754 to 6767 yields 0.99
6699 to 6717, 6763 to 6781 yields 0.98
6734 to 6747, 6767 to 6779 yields 0.99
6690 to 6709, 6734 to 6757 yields 0.98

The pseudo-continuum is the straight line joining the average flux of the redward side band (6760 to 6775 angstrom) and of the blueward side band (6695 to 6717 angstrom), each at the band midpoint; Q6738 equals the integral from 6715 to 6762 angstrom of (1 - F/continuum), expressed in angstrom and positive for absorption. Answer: 0.2 angstrom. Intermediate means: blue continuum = 21.9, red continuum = 21.3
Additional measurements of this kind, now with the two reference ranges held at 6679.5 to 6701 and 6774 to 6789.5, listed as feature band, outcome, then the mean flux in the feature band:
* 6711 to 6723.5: -0.1 angstrom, 21.8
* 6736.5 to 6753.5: 0.3 angstrom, 21.1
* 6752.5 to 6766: -0.1 angstrom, 21.5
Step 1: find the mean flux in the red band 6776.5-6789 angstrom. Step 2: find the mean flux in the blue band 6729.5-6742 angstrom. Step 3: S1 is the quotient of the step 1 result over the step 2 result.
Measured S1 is 1.0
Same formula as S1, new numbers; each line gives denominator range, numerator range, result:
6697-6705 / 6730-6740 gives 1.00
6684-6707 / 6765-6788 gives 0.96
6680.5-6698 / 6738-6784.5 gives 0.96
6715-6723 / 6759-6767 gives 0.98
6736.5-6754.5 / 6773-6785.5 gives 1.00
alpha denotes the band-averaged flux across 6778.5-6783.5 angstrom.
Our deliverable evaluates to 20.9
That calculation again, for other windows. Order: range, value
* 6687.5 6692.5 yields 22.4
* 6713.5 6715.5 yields 21.8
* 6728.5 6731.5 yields 21.4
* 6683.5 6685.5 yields 21.4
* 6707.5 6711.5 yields 22.2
